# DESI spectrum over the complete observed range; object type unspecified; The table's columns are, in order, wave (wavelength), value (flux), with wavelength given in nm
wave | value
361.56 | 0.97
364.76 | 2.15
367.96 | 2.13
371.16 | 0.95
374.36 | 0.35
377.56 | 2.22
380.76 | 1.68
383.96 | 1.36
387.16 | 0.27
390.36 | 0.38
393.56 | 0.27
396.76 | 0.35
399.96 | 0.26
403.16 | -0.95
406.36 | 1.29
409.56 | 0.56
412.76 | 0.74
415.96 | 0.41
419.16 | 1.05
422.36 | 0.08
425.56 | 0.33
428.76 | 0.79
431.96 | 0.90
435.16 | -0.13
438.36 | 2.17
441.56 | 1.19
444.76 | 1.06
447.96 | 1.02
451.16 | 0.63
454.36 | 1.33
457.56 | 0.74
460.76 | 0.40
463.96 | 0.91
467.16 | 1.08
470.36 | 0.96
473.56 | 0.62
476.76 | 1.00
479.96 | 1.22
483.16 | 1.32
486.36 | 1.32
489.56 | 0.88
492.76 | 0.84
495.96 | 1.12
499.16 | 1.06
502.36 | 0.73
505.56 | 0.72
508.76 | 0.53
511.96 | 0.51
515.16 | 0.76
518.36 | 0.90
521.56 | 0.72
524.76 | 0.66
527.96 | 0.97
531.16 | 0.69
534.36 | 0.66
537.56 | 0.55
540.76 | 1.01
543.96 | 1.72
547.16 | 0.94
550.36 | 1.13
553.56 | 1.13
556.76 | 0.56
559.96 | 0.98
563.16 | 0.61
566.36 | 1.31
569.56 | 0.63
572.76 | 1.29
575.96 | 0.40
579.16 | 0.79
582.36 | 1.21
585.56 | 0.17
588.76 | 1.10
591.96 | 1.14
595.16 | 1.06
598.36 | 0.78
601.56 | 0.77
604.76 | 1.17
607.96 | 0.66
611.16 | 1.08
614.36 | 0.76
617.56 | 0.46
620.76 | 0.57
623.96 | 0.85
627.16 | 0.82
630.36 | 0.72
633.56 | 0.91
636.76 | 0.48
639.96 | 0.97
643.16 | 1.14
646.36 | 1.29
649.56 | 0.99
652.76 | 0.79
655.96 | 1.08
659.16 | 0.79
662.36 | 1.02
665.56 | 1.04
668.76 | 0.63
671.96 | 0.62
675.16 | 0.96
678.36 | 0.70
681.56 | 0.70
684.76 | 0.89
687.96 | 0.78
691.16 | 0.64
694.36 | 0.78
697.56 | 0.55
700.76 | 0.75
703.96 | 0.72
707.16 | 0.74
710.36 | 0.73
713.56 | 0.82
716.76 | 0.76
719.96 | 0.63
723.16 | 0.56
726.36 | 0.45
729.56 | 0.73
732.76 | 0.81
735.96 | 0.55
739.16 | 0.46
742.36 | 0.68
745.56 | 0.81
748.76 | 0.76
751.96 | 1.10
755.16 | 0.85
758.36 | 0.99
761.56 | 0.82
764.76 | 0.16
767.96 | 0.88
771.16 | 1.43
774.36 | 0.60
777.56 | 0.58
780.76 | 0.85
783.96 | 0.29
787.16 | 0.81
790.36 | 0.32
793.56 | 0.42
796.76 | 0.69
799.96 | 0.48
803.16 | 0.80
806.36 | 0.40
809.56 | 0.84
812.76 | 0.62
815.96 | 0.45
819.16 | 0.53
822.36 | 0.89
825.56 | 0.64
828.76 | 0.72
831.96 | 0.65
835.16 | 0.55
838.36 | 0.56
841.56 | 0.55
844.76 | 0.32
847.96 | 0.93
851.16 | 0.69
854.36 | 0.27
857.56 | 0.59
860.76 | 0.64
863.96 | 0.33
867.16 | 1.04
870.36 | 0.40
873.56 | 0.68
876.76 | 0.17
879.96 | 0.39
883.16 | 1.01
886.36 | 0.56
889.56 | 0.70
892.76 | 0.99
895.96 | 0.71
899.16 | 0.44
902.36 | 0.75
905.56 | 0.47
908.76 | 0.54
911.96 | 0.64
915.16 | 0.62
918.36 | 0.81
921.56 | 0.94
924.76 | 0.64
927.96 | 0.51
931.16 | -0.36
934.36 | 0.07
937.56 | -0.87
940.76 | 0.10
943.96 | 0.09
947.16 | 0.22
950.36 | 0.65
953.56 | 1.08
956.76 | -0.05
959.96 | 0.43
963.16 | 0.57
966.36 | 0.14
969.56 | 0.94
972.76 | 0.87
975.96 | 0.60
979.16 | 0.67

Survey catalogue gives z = 0.17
